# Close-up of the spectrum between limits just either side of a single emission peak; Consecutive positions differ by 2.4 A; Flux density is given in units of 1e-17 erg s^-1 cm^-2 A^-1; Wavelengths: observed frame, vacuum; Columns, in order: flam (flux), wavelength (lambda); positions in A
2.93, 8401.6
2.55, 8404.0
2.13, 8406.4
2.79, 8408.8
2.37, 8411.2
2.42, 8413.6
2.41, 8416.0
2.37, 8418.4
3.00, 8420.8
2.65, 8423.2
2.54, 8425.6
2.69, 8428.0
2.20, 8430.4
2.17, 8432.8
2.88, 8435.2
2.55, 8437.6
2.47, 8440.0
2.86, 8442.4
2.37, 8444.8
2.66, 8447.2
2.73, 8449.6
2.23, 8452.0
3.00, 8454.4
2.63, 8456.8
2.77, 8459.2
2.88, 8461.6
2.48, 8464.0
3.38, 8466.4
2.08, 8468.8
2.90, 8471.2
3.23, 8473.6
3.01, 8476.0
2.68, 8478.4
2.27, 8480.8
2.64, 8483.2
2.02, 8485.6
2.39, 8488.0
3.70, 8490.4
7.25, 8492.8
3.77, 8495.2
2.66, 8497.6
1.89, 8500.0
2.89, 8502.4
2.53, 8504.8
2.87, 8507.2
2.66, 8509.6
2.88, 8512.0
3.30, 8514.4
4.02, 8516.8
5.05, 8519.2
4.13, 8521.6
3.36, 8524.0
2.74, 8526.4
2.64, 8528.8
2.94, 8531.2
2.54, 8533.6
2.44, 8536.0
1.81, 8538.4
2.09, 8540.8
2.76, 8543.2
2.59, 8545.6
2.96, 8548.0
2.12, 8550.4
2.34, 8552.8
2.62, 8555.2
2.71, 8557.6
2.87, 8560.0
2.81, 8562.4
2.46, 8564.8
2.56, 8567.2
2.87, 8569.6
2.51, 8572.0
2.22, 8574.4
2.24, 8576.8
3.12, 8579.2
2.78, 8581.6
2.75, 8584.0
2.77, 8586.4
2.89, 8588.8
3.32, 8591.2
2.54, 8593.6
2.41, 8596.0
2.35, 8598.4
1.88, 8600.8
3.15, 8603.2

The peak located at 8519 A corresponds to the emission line [N II]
